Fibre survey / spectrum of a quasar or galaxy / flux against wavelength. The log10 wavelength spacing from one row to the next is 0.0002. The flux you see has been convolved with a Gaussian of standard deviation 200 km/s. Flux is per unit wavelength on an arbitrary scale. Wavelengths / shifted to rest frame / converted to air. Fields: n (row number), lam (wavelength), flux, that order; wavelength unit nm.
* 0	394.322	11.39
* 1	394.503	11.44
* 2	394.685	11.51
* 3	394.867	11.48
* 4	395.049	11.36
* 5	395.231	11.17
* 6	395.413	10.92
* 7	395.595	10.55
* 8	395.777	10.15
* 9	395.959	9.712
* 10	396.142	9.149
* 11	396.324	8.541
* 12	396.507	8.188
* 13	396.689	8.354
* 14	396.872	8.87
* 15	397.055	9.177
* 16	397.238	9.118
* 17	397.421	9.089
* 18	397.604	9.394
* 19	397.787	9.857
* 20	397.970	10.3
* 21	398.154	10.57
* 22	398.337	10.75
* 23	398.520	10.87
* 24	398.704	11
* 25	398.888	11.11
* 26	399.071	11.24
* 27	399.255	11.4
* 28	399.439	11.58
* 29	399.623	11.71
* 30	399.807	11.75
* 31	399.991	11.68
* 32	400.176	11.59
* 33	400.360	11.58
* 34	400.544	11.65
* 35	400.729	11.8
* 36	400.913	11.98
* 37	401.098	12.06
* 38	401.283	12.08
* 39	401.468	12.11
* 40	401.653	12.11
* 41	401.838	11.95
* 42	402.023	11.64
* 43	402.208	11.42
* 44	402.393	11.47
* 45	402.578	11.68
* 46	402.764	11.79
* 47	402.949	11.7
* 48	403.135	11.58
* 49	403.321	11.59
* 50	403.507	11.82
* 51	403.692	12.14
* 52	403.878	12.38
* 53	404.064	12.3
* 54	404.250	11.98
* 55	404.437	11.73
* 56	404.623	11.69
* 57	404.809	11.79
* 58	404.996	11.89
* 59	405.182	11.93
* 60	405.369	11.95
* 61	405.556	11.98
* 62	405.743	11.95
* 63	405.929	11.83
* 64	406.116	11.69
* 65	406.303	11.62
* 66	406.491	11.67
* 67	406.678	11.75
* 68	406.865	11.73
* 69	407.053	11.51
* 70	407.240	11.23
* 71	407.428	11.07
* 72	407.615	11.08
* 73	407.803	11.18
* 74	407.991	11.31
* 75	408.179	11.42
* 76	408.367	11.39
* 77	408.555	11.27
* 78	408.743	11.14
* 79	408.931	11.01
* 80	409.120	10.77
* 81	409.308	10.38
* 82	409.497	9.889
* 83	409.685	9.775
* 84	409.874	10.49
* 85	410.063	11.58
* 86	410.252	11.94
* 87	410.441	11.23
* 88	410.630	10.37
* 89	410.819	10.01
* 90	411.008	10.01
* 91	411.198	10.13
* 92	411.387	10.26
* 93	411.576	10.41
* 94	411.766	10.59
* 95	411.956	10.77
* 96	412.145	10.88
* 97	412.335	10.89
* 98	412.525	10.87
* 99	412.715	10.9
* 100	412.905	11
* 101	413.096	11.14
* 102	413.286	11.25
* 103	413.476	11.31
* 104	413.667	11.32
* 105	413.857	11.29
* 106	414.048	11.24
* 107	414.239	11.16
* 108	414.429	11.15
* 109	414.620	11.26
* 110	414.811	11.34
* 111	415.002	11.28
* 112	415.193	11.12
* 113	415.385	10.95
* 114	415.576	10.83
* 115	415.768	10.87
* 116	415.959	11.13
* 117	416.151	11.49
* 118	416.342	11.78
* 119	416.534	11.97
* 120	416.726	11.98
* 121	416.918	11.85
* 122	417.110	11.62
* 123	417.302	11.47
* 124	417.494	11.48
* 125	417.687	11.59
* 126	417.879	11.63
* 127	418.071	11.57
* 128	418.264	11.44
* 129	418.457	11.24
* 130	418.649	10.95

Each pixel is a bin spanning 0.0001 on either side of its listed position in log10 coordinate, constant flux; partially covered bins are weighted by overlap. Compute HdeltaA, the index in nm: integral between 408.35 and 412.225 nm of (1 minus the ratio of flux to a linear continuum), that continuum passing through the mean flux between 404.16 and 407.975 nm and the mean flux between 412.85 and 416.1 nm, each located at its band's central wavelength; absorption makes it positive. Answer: 0.25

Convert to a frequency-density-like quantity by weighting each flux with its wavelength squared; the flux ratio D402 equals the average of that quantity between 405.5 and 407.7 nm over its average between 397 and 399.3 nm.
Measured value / 1.2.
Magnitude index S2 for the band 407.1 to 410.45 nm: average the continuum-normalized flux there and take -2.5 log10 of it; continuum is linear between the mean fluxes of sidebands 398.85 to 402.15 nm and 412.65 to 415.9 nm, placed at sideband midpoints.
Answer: 0.04 mag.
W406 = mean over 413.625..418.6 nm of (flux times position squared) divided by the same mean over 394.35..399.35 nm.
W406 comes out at 1.23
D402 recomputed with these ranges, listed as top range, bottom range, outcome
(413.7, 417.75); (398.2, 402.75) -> 1.06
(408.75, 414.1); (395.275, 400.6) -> 1.11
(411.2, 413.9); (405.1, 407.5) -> 0.96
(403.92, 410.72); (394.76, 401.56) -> 1.12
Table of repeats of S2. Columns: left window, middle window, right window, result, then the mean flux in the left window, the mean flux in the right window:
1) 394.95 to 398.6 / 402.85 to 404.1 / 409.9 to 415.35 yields -0.16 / 9.81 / 10.9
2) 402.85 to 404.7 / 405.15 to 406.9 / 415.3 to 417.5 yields 0.00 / 11.9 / 11.5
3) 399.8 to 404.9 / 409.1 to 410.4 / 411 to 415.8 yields 0.05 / 11.8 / 10.9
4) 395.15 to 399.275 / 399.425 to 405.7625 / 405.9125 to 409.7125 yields -0.12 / 9.95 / 11.2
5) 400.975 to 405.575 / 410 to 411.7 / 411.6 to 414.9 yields 0.06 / 11.9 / 11.1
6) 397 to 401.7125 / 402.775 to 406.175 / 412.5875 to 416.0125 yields -0.07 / 11.1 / 11.1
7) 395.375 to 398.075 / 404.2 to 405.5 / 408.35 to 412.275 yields -0.17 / 9.4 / 10.7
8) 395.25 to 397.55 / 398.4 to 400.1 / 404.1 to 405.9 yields -0.12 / 9.38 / 11.9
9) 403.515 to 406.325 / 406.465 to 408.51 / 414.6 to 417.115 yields 0.04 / 11.9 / 11.4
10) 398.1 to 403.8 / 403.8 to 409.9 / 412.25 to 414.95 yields 0.00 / 11.6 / 11.2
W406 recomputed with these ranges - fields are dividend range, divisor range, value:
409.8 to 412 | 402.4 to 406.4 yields 0.93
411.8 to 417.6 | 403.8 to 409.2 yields 1.01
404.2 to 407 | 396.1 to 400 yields 1.21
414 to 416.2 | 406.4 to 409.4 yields 1.03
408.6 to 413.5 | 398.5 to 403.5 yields 0.97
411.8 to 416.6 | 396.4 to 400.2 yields 1.17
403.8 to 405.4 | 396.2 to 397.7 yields 1.40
